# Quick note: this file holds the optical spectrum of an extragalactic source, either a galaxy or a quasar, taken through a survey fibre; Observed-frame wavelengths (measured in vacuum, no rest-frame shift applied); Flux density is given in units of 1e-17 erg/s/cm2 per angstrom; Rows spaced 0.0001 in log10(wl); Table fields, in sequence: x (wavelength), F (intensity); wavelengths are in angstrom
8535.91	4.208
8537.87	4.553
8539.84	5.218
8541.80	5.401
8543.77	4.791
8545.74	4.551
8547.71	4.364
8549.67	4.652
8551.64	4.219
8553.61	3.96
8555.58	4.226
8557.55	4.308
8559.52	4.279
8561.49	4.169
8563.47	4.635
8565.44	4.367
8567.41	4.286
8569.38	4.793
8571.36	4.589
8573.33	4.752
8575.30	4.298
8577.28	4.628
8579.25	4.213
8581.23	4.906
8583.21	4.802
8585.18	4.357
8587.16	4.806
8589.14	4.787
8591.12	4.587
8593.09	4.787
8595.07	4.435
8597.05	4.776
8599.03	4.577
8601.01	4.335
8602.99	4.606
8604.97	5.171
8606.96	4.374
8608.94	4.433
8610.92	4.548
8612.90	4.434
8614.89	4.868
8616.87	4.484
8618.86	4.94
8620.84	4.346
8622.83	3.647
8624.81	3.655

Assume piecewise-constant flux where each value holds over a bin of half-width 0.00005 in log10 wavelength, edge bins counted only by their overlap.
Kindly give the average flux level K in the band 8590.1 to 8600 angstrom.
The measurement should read 4.63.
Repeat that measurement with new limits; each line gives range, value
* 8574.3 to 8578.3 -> 4.47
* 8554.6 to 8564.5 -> 4.32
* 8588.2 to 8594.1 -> 4.72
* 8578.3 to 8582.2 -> 4.56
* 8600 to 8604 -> 4.48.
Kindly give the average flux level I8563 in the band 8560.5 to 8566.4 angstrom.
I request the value 4.39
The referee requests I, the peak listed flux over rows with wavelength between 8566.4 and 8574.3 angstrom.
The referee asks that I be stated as 4.793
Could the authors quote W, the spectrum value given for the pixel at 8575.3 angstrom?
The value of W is 4.298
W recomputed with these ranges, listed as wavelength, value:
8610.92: 4.548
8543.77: 4.791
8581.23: 4.906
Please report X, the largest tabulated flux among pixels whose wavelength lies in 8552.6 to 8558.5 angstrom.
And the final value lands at 4.308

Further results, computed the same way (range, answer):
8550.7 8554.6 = 4.219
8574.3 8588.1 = 4.906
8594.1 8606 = 5.171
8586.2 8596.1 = 4.806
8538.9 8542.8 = 5.401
